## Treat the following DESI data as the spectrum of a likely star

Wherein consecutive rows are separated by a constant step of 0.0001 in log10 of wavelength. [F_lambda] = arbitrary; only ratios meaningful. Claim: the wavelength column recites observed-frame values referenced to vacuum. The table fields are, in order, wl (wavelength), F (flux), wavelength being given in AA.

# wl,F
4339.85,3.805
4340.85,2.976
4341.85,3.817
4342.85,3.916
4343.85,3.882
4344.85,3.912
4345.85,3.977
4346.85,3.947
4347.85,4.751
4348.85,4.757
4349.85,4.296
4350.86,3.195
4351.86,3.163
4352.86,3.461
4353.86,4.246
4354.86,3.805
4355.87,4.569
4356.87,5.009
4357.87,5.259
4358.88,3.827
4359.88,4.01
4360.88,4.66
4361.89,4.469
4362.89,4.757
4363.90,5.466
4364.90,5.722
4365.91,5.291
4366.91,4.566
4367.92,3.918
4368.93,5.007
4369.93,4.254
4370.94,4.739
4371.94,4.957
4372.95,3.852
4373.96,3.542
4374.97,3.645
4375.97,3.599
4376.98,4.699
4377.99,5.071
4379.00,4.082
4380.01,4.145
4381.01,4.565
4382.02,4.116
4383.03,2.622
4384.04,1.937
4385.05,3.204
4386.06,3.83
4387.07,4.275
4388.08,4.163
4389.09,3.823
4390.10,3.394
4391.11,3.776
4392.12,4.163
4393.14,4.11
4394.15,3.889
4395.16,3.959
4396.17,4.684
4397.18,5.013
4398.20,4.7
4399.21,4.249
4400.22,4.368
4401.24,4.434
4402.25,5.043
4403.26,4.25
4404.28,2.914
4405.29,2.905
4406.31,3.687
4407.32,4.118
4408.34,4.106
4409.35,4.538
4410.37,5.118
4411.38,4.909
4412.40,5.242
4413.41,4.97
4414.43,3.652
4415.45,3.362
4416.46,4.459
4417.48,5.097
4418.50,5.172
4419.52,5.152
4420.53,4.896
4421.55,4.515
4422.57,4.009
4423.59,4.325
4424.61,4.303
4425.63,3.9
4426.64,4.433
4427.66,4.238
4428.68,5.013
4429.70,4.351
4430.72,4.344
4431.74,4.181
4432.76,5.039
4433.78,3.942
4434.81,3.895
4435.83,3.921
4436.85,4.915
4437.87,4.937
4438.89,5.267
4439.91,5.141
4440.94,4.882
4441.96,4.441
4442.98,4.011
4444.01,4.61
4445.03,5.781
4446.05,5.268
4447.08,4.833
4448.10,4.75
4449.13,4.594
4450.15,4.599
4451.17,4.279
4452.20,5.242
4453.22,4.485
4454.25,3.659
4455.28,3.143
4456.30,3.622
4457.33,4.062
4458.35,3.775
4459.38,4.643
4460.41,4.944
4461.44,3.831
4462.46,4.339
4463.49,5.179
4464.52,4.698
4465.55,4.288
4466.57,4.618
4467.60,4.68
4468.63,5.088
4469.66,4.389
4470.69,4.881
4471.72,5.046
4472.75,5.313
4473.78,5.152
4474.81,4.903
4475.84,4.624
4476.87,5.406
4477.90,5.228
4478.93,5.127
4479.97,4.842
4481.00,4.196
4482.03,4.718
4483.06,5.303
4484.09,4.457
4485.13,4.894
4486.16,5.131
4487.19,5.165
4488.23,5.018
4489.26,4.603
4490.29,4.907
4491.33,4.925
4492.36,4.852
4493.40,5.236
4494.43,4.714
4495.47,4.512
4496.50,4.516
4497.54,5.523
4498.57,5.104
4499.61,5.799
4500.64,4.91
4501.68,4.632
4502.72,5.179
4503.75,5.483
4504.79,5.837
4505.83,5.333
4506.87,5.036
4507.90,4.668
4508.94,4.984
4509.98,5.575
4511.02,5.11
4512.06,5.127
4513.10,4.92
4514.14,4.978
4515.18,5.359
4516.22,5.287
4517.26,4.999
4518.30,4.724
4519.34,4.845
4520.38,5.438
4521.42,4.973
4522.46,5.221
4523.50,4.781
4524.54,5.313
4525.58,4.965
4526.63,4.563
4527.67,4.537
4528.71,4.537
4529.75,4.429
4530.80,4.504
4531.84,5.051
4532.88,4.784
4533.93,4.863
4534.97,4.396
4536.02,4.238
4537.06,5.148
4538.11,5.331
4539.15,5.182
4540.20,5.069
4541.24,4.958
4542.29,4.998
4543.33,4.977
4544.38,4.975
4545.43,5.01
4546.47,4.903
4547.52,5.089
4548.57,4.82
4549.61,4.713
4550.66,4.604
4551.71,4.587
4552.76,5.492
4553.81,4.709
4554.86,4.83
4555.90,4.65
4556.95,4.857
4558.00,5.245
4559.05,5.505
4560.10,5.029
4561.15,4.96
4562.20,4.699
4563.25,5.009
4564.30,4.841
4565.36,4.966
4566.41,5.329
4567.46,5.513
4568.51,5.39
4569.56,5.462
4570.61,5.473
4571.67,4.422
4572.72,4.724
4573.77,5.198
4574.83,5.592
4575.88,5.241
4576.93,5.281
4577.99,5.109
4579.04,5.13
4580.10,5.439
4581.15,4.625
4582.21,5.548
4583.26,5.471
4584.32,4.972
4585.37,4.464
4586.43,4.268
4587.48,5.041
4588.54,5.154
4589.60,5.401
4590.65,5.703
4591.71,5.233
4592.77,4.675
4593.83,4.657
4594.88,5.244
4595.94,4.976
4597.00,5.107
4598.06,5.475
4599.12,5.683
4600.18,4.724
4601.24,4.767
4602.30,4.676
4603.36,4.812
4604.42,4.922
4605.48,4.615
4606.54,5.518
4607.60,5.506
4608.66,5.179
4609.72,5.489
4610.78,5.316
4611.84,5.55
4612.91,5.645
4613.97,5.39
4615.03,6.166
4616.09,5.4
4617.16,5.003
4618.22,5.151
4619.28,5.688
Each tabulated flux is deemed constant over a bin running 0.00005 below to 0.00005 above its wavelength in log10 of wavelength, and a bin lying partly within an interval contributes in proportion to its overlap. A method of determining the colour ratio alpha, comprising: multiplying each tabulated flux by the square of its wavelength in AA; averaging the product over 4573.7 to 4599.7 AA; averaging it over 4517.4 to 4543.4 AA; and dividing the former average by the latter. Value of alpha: 1.1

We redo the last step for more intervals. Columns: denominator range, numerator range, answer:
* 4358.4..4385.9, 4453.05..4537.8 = 1.21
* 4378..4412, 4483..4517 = 1.31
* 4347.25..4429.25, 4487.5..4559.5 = 1.23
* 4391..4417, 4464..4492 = 1.18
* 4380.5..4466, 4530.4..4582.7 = 1.23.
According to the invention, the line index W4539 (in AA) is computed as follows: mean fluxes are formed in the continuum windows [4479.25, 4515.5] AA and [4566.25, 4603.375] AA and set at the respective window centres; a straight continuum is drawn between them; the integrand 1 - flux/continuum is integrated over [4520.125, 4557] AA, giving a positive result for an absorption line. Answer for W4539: 1.4 AA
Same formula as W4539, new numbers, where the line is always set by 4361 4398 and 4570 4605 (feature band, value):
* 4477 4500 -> -1.4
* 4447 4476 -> 0.1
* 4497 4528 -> -2.3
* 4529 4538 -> 0.3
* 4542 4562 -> -0.1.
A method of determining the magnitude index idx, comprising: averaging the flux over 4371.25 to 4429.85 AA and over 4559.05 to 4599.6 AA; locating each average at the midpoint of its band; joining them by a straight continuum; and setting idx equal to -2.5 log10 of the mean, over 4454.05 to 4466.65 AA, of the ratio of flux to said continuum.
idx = 0.07 mag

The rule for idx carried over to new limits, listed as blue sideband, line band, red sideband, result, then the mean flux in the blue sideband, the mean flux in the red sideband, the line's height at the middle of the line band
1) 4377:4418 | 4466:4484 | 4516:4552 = -0.08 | 4.13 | 4.88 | 4.56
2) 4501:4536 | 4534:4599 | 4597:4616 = 0.02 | 4.97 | 5.26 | 5.13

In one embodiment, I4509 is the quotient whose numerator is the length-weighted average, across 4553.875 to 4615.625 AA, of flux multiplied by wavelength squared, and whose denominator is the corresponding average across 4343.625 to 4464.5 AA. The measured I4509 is 1.28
